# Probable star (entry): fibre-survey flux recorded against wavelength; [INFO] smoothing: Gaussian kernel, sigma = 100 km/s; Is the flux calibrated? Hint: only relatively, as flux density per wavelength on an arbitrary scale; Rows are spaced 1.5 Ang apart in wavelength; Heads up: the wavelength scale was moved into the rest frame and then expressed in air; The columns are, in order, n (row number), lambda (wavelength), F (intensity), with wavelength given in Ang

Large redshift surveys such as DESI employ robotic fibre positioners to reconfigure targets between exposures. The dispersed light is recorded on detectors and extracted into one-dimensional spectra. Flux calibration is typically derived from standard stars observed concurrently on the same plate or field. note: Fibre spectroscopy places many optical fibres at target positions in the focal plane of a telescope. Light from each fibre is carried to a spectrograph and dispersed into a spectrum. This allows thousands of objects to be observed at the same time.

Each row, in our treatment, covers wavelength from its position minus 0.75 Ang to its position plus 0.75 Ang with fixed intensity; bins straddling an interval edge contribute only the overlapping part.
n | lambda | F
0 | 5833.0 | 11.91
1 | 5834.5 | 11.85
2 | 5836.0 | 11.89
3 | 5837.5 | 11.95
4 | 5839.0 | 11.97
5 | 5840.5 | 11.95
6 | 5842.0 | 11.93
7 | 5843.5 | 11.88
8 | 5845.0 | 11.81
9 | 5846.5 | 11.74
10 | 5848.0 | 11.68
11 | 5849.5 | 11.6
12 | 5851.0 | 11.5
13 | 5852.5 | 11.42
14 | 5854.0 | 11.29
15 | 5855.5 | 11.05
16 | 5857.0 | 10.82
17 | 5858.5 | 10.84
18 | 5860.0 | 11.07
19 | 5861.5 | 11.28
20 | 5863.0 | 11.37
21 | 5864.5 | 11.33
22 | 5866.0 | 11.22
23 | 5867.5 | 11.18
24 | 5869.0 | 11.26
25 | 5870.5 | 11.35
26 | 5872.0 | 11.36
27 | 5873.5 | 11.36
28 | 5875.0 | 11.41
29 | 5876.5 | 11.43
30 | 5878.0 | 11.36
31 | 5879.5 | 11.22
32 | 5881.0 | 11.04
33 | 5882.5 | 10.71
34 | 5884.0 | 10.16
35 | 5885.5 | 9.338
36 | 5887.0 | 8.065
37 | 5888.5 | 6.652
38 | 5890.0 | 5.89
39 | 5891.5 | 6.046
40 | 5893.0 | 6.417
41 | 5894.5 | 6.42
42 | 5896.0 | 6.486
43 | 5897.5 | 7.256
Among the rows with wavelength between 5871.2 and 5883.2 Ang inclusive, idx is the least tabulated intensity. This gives 10.71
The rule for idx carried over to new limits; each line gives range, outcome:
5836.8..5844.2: 11.88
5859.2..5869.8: 11.07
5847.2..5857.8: 10.82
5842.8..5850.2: 11.6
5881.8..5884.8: 10.16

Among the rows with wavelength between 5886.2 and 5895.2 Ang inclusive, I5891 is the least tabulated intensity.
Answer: 5.89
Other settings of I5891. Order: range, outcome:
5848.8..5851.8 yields 11.5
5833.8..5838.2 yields 11.85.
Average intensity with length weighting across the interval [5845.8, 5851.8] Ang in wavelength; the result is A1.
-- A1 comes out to 11.6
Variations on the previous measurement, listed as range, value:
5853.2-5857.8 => 11.1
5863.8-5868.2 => 11.2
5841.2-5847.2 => 11.8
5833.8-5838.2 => 11.9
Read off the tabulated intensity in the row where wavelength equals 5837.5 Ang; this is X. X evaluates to 11.95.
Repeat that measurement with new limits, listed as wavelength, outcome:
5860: 11.07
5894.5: 6.42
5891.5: 6.046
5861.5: 11.28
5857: 10.82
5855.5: 11.05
